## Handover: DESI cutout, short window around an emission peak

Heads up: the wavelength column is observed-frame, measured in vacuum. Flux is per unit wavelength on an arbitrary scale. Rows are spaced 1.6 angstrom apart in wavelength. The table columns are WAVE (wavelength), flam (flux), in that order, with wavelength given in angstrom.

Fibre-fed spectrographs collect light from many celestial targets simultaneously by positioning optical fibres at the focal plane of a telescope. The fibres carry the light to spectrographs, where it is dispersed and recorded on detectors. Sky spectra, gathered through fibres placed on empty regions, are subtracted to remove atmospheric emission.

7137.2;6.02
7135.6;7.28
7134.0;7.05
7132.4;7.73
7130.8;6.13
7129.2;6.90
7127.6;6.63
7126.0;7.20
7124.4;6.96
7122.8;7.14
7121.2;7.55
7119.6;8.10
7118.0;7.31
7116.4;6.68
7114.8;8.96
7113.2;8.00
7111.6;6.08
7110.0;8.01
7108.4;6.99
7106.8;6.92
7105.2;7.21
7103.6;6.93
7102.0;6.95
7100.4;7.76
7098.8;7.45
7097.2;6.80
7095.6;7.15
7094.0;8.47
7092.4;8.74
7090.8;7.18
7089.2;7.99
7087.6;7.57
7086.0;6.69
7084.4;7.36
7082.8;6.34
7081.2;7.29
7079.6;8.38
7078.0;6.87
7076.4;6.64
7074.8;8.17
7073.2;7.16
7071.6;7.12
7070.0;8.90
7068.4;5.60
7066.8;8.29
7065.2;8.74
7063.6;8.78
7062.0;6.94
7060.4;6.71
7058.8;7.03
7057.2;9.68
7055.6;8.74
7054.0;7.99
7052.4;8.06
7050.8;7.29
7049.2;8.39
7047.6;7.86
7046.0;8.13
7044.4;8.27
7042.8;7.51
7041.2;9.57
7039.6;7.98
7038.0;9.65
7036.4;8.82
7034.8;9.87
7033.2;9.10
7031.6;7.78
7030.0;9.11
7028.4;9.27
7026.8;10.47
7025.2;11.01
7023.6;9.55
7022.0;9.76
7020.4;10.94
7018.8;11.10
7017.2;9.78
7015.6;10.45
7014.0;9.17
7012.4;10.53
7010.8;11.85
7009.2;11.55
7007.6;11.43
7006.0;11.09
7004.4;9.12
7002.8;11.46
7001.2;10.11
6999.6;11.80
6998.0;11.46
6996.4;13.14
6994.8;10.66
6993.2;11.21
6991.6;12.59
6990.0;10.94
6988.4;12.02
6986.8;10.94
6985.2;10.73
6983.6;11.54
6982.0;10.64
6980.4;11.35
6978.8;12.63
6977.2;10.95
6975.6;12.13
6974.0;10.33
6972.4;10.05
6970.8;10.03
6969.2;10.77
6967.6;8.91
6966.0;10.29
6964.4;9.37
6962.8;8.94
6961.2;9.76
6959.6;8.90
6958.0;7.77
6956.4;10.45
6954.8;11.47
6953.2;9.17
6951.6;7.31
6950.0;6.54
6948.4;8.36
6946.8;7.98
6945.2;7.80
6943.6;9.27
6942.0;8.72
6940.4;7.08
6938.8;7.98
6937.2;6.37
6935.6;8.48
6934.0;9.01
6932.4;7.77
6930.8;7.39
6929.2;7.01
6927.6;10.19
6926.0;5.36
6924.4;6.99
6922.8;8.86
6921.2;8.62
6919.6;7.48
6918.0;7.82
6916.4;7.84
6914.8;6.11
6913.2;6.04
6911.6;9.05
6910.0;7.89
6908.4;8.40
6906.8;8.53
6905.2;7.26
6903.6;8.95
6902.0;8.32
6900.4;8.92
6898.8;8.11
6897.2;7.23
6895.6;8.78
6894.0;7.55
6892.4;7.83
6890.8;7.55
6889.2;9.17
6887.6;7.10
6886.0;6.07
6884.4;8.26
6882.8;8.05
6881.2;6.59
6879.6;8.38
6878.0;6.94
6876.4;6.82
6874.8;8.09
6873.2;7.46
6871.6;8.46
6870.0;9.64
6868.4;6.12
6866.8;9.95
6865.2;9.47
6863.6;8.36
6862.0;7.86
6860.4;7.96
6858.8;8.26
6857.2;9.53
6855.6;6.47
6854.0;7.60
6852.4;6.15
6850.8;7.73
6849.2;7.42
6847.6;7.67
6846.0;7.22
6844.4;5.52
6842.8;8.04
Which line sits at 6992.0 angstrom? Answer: Mg II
